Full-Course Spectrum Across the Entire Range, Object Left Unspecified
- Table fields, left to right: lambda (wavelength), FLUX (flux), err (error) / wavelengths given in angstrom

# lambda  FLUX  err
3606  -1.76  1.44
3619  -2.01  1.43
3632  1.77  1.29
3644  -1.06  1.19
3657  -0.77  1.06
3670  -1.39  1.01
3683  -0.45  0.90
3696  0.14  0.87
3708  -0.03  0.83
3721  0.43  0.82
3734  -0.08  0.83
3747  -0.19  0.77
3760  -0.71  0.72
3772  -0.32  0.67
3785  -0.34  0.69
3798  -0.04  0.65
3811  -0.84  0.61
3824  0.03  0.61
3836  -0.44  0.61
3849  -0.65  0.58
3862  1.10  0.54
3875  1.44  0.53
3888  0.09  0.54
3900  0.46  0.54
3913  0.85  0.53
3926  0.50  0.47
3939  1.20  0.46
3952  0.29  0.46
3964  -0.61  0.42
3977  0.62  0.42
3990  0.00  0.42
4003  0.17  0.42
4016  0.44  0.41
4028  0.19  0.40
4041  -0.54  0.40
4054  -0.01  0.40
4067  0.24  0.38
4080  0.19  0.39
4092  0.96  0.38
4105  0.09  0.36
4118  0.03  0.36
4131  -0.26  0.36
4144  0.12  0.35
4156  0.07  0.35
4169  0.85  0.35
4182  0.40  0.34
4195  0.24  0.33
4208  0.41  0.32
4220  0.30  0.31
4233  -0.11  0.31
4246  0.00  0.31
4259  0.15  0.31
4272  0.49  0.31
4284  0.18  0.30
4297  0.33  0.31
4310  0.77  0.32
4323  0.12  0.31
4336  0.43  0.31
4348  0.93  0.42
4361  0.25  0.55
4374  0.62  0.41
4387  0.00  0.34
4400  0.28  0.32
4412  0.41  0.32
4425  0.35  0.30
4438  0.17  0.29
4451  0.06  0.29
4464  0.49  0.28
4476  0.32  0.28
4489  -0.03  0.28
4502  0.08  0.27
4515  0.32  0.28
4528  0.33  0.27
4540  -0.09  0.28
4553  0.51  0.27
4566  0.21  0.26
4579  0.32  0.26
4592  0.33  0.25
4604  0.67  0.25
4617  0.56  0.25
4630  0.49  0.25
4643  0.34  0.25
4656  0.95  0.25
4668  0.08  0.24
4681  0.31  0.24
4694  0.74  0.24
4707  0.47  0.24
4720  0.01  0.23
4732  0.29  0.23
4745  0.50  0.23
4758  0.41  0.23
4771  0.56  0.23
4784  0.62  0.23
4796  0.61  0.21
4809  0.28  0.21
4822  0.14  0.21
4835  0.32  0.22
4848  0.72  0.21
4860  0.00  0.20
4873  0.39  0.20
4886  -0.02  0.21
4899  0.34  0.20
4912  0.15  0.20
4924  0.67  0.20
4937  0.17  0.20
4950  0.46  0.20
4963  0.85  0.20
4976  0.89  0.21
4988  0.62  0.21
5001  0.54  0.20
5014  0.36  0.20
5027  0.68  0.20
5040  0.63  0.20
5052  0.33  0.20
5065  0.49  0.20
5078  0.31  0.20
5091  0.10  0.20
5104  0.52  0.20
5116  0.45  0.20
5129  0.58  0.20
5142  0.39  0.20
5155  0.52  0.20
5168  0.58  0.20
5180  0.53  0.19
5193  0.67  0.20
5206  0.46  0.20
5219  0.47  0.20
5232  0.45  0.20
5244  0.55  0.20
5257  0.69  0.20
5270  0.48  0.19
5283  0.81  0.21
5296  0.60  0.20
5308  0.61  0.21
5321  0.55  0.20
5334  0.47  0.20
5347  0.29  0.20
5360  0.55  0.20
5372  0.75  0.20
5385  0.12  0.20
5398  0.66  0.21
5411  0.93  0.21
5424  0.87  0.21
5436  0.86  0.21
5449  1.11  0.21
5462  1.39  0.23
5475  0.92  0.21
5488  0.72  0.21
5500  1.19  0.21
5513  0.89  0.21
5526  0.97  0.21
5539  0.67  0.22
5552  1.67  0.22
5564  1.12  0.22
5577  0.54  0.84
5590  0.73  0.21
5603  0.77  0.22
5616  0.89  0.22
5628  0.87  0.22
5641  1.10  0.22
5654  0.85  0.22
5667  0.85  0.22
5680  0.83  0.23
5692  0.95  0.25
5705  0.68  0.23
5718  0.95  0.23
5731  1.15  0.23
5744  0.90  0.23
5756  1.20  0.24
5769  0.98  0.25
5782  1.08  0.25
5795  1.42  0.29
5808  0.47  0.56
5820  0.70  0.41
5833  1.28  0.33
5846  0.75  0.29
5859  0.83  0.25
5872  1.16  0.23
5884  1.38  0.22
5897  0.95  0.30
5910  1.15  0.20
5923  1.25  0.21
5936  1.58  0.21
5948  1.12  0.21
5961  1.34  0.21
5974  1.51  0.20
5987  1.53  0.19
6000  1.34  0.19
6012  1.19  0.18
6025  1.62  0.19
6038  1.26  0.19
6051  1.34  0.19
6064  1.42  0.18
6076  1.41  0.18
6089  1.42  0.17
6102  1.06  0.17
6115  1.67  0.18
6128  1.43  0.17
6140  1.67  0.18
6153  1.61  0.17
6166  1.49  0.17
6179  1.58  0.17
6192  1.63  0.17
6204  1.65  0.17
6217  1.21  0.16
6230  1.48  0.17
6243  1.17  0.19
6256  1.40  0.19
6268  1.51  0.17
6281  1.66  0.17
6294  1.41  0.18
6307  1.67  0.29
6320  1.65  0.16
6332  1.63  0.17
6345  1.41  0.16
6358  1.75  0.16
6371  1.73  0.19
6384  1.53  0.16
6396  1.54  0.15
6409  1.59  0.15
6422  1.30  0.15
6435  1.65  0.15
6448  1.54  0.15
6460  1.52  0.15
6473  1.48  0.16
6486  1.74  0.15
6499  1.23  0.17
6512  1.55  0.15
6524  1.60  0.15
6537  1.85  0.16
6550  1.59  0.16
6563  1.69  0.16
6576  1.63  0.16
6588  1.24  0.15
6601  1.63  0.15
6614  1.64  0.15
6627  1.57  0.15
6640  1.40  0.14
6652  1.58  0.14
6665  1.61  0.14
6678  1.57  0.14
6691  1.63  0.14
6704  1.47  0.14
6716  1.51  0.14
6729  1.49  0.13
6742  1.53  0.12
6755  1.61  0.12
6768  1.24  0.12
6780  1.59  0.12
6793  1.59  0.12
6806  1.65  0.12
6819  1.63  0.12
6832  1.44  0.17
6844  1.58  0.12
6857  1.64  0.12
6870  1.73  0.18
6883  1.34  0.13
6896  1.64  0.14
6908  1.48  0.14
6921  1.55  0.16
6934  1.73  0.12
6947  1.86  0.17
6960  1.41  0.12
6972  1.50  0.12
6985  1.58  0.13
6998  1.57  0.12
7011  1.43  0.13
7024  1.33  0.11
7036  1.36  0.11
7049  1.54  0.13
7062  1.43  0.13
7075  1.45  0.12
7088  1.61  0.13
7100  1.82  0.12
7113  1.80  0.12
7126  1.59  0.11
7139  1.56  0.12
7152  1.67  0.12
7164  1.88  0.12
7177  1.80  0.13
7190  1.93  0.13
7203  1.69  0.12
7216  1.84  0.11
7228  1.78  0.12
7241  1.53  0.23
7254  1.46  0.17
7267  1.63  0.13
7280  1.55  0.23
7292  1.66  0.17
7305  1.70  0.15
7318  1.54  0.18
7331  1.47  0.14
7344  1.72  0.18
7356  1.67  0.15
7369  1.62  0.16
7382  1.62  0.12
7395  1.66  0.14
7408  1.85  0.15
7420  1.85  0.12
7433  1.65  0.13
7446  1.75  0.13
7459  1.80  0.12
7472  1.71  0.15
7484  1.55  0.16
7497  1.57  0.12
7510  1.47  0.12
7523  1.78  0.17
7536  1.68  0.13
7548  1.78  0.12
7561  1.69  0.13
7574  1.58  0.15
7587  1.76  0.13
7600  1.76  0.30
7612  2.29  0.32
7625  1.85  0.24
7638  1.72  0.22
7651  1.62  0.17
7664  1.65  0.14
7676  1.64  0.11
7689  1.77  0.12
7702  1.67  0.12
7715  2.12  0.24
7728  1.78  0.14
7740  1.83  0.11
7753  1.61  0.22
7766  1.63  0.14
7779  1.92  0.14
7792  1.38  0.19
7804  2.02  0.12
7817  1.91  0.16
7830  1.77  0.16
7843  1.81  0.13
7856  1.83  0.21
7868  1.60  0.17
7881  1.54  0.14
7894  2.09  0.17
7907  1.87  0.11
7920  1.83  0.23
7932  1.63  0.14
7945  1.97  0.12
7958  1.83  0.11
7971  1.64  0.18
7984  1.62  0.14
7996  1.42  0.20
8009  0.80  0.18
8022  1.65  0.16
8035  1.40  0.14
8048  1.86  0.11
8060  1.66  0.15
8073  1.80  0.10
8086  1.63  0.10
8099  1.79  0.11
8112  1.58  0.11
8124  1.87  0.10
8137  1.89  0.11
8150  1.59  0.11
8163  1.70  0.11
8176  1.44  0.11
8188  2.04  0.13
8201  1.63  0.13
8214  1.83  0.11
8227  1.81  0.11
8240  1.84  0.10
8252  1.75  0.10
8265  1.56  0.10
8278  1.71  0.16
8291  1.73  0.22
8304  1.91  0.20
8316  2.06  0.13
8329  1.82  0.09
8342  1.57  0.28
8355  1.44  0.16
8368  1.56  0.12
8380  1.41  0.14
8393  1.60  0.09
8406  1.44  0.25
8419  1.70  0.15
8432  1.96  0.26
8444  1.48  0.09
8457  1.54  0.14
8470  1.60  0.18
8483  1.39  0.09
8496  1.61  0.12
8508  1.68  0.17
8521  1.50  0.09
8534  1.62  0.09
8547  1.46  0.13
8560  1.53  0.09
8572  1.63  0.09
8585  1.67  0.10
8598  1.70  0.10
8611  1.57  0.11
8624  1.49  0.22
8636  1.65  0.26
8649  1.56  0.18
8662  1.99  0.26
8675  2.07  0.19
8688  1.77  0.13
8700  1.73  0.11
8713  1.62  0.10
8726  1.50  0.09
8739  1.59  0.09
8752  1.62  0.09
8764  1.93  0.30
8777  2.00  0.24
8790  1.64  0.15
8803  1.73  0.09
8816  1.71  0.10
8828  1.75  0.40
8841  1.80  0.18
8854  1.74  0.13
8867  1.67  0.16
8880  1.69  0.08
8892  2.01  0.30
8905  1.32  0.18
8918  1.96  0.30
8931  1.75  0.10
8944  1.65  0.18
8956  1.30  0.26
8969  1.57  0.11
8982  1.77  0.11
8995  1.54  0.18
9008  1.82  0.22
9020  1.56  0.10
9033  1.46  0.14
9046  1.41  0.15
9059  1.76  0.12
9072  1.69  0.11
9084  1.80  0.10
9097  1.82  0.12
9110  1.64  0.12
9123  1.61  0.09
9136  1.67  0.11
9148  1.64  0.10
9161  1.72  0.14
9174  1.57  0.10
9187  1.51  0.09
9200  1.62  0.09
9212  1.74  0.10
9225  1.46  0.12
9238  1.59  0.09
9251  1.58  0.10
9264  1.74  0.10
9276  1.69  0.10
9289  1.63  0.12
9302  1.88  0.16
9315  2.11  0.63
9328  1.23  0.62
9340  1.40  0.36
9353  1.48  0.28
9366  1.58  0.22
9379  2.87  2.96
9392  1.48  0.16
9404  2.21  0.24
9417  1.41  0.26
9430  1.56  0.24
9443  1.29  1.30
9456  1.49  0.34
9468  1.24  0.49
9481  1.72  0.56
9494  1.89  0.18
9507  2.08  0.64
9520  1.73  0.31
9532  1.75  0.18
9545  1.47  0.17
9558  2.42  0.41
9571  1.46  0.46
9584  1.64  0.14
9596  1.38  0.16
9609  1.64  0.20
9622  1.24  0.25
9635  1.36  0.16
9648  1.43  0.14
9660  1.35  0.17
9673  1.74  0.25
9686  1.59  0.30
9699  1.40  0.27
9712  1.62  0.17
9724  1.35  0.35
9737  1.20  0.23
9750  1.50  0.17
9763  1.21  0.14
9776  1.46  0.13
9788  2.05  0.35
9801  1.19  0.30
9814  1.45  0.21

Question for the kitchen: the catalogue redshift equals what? 0.36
